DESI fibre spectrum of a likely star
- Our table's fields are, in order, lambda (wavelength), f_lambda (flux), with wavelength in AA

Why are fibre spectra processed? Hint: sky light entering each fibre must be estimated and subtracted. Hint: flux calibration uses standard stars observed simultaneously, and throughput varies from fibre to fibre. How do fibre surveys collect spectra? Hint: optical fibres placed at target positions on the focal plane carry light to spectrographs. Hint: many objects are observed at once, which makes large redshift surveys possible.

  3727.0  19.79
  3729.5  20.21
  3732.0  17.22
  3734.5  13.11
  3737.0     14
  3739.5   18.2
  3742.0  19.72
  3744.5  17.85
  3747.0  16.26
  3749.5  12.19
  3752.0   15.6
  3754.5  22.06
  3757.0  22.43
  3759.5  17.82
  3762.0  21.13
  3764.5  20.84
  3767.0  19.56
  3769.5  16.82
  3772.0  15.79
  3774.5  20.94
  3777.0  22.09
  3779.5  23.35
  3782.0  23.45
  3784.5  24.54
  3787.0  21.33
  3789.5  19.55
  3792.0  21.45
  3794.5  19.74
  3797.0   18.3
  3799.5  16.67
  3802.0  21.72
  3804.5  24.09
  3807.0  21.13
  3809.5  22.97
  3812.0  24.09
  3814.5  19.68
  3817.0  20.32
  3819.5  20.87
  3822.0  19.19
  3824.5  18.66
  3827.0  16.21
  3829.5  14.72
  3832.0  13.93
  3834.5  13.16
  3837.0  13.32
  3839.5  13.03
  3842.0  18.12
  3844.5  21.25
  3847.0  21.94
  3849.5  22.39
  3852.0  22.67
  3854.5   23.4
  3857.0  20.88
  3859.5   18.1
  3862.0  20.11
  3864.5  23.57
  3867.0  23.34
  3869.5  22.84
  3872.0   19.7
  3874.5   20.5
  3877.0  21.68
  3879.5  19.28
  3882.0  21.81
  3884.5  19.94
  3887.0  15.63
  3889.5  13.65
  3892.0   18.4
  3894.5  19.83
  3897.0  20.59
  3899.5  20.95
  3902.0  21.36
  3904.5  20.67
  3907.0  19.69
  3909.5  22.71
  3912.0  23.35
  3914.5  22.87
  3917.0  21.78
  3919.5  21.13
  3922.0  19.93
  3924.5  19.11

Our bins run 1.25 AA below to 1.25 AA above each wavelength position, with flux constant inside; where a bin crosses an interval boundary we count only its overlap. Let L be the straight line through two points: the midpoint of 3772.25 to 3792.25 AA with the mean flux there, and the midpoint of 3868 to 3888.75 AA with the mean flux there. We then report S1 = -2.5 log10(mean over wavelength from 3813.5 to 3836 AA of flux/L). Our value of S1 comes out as 0.21 mag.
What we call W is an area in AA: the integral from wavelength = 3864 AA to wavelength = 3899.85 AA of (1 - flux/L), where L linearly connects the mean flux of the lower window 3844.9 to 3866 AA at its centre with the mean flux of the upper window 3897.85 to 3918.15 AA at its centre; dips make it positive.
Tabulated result 2.7 AA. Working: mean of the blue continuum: 21.6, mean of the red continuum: 21.7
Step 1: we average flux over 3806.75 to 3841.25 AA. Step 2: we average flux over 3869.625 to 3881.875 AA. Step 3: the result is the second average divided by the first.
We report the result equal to 1.16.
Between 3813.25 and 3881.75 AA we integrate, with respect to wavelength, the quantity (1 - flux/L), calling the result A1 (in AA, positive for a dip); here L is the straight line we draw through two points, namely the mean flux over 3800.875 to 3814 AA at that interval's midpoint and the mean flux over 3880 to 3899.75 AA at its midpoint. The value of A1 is 4.11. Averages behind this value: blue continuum 22.6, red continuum 18.8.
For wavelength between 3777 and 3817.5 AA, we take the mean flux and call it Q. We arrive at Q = 21.4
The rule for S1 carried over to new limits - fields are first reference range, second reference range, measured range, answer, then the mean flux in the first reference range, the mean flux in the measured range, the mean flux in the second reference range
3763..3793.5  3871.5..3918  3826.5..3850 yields 0.23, 20.8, 16.6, 20.2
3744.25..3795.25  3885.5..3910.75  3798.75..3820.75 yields -0.09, 19.8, 21.4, 19.4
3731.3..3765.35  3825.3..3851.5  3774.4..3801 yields -0.21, 17.7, 21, 17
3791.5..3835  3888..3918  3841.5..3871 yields -0.09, 19.3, 21.6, 20.4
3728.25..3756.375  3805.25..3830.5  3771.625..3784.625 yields -0.18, 17.1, 21.8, 19.9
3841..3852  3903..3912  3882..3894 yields 0.21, 21.2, 17.6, 21.4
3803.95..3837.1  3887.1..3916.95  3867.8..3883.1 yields -0.07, 18.8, 21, 20.2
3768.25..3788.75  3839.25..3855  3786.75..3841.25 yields 0.11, 21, 18.8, 20.7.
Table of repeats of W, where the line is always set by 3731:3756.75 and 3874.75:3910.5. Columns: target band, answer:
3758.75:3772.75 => -1.24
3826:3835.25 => 1.99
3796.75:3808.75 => -1.78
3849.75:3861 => -1.38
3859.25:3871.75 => -1.64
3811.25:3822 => -1.54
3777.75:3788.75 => -3.34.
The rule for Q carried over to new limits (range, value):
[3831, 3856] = 18.4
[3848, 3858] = 22.4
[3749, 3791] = 20.1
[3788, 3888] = 19.8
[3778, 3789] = 22.9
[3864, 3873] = 22.3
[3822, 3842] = 15.2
